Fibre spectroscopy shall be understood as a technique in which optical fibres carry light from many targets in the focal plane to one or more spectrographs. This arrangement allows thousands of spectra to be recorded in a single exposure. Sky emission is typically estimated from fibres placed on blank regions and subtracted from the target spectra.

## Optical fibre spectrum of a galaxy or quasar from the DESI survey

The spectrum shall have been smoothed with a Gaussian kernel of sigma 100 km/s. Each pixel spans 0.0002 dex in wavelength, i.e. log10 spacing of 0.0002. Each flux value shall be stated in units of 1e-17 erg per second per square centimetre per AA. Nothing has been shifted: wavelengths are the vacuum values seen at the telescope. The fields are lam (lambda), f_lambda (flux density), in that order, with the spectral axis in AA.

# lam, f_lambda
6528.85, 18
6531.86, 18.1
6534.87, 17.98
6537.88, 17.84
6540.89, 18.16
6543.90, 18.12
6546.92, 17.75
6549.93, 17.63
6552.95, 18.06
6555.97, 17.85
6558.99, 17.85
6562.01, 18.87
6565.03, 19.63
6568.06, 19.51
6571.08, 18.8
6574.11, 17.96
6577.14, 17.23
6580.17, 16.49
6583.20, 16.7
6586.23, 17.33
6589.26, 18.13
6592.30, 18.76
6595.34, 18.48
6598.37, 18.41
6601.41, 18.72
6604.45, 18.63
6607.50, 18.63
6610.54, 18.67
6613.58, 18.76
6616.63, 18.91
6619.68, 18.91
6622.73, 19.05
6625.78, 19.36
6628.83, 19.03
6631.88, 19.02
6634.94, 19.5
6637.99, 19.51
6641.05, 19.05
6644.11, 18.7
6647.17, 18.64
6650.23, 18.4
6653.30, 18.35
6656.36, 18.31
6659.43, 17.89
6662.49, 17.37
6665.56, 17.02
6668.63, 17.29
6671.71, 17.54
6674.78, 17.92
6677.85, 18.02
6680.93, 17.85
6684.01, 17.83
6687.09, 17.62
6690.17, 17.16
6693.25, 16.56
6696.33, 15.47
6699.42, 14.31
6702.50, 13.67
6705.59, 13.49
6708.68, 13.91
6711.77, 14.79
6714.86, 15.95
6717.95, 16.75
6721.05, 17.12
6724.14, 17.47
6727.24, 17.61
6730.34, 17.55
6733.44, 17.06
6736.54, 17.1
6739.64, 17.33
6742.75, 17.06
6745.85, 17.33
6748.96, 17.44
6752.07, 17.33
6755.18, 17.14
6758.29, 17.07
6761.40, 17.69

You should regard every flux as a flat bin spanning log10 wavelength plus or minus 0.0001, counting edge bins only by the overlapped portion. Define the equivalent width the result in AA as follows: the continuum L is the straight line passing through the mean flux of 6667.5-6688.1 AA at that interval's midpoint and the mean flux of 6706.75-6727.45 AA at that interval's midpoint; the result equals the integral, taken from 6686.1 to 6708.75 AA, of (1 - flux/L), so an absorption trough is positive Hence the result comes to 2.2 AA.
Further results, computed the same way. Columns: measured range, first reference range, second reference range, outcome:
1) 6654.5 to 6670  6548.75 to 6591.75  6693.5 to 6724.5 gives -1.3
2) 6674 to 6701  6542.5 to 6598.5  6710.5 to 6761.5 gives 0.6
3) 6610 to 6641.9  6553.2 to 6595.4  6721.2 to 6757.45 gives -2.2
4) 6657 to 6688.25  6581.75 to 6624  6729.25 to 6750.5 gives 0.3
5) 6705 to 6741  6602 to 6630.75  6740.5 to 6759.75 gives 2.3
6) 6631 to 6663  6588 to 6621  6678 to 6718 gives -2.4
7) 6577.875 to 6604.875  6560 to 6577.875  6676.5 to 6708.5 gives 0.5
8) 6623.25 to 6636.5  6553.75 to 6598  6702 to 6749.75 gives -1.3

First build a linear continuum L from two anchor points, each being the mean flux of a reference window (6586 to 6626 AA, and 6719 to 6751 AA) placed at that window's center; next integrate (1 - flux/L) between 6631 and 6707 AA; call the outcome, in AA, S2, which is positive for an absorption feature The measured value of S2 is 2.3 AA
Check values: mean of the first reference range 18.6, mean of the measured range 17.4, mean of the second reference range 17.3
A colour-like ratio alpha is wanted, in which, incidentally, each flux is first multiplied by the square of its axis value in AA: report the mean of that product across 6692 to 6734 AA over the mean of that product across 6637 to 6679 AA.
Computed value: 0.89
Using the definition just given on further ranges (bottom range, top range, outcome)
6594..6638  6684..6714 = 0.83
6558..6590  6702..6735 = 0.93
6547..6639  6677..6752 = 0.93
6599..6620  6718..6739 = 0.96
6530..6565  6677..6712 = 0.92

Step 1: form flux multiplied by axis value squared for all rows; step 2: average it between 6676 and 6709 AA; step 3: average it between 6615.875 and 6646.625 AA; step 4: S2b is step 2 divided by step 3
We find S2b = 0.86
